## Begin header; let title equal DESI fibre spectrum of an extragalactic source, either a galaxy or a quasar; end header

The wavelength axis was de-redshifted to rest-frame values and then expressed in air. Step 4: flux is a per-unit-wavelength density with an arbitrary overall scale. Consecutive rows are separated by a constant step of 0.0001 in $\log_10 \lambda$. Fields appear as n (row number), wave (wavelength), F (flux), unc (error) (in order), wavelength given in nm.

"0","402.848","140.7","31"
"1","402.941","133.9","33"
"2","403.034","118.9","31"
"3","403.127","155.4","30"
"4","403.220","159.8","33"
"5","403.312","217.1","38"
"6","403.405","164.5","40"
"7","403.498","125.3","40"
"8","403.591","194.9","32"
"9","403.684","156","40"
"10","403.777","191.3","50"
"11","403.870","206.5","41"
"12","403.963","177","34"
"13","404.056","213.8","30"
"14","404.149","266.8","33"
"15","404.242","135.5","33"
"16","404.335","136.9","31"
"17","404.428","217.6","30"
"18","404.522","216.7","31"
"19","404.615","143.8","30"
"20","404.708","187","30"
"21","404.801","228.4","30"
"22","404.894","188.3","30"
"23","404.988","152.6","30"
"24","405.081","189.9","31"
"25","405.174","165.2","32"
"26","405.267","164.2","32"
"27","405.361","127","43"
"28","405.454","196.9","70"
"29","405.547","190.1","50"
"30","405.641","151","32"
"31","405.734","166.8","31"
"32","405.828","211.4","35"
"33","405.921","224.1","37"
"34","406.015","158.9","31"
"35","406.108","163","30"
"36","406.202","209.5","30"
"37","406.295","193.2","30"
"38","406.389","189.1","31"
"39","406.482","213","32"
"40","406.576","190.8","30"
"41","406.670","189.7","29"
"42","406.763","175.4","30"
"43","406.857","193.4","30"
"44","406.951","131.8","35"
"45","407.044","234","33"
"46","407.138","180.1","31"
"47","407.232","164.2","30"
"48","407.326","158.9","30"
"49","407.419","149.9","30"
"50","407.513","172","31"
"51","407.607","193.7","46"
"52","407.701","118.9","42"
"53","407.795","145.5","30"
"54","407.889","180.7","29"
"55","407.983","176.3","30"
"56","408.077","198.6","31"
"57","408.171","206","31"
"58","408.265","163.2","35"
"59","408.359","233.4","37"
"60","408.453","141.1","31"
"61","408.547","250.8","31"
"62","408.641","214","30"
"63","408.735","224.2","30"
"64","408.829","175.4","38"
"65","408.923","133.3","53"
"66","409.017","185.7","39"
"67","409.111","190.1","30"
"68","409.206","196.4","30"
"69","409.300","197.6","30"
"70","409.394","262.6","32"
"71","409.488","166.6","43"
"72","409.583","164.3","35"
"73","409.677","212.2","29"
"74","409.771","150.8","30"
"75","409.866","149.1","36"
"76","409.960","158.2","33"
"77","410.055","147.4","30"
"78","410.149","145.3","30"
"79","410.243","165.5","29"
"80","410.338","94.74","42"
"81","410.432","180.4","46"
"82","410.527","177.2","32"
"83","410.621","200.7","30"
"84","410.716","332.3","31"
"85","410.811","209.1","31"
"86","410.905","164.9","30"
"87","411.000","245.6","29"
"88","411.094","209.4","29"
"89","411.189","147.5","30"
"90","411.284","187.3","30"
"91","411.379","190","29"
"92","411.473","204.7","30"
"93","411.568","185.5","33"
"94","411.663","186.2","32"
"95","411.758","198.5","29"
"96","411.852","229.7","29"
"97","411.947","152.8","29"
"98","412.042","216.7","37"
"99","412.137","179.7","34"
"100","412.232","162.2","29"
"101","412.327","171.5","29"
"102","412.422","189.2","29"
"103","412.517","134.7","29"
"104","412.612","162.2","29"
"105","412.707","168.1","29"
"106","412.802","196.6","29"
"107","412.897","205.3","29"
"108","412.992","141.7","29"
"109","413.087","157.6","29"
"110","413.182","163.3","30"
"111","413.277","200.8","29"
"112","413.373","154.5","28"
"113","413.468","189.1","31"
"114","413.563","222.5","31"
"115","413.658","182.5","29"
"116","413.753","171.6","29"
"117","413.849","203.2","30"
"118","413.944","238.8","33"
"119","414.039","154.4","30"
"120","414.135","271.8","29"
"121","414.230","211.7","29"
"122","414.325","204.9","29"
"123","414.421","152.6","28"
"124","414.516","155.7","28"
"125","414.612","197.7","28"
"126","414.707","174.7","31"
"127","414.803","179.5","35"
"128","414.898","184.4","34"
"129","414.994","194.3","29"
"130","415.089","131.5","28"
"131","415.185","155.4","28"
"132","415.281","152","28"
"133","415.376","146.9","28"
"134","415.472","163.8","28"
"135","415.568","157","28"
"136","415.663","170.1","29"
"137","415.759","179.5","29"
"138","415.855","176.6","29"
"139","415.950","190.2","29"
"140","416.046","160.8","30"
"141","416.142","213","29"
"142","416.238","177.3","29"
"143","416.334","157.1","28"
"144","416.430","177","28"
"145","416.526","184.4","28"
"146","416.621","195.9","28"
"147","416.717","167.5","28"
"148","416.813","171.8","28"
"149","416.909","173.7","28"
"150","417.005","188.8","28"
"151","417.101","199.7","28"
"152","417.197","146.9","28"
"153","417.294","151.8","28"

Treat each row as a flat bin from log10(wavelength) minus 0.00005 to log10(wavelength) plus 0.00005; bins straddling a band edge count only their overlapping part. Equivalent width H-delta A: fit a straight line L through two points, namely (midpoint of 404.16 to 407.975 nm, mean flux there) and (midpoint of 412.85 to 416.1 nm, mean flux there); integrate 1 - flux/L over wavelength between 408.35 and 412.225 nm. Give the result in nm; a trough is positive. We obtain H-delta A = -0.21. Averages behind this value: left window 178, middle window 188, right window 179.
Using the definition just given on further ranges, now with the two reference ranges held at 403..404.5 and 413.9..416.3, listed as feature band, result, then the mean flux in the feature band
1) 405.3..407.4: -0.037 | 182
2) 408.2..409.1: -0.063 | 192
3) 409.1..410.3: 0.018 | 176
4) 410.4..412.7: -0.165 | 192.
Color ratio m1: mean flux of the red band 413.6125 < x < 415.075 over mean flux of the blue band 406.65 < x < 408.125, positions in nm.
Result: 1.1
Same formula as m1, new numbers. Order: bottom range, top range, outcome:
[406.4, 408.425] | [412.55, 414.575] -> 1.04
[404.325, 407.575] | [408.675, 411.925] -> 1.03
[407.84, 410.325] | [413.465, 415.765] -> 0.99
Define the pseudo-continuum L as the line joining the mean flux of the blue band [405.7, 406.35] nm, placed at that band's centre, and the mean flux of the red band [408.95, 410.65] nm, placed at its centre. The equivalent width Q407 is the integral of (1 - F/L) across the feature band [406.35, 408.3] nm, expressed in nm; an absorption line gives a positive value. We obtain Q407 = 0.07 nm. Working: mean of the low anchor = 190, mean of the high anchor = 174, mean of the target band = 177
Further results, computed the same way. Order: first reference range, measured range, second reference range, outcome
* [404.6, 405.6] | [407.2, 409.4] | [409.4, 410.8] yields -0.072 nm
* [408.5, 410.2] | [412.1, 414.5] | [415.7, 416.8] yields -0.020 nm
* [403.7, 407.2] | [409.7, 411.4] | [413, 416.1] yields 0.006 nm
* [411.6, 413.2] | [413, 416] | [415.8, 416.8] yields -0.015 nm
